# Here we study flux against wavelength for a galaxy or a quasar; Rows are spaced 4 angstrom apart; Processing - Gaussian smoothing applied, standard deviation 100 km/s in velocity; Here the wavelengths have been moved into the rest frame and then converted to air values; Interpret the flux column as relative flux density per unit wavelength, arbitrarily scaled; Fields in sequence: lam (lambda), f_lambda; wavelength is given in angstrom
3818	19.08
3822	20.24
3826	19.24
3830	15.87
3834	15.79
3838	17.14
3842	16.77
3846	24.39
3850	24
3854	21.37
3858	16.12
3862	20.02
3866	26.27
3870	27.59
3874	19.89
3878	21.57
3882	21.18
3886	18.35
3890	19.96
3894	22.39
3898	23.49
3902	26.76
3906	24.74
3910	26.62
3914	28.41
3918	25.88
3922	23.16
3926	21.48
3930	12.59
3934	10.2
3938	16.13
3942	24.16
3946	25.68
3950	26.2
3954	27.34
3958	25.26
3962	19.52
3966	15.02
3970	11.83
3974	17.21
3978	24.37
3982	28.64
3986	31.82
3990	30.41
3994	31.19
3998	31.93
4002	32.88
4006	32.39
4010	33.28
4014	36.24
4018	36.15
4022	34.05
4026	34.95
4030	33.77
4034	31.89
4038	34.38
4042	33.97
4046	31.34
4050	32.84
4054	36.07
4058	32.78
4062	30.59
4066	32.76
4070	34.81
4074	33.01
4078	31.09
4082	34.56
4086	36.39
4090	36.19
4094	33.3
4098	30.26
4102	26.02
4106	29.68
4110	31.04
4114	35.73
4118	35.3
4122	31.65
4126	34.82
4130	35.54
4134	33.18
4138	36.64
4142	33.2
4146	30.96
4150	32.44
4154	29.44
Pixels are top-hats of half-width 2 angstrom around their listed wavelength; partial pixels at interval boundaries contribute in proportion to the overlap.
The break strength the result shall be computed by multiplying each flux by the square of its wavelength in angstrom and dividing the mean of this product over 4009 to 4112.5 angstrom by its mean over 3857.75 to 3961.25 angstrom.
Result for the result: 1.6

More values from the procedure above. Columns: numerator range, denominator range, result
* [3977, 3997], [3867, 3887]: 1.42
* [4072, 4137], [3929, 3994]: 1.60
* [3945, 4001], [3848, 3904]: 1.19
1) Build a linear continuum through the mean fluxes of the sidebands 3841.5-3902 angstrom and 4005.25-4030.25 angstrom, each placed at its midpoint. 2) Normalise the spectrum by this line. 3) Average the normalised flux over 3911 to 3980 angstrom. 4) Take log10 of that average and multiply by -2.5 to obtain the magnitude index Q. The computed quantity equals 0.318 mag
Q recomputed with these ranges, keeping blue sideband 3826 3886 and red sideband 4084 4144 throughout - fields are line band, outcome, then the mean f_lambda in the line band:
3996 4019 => -0.202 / 33.7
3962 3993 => 0.167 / 22.8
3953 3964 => 0.078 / 23.7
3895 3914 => -0.121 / 25.6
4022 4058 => -0.139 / 33.6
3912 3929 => -0.018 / 24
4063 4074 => -0.079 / 33.4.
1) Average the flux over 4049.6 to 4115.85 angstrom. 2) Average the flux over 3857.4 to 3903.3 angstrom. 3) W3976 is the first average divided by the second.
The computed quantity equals 1.5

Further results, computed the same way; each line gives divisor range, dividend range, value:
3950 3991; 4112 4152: 1.47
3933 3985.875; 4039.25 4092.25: 1.56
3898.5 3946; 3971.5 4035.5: 1.41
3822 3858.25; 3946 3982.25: 1.13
